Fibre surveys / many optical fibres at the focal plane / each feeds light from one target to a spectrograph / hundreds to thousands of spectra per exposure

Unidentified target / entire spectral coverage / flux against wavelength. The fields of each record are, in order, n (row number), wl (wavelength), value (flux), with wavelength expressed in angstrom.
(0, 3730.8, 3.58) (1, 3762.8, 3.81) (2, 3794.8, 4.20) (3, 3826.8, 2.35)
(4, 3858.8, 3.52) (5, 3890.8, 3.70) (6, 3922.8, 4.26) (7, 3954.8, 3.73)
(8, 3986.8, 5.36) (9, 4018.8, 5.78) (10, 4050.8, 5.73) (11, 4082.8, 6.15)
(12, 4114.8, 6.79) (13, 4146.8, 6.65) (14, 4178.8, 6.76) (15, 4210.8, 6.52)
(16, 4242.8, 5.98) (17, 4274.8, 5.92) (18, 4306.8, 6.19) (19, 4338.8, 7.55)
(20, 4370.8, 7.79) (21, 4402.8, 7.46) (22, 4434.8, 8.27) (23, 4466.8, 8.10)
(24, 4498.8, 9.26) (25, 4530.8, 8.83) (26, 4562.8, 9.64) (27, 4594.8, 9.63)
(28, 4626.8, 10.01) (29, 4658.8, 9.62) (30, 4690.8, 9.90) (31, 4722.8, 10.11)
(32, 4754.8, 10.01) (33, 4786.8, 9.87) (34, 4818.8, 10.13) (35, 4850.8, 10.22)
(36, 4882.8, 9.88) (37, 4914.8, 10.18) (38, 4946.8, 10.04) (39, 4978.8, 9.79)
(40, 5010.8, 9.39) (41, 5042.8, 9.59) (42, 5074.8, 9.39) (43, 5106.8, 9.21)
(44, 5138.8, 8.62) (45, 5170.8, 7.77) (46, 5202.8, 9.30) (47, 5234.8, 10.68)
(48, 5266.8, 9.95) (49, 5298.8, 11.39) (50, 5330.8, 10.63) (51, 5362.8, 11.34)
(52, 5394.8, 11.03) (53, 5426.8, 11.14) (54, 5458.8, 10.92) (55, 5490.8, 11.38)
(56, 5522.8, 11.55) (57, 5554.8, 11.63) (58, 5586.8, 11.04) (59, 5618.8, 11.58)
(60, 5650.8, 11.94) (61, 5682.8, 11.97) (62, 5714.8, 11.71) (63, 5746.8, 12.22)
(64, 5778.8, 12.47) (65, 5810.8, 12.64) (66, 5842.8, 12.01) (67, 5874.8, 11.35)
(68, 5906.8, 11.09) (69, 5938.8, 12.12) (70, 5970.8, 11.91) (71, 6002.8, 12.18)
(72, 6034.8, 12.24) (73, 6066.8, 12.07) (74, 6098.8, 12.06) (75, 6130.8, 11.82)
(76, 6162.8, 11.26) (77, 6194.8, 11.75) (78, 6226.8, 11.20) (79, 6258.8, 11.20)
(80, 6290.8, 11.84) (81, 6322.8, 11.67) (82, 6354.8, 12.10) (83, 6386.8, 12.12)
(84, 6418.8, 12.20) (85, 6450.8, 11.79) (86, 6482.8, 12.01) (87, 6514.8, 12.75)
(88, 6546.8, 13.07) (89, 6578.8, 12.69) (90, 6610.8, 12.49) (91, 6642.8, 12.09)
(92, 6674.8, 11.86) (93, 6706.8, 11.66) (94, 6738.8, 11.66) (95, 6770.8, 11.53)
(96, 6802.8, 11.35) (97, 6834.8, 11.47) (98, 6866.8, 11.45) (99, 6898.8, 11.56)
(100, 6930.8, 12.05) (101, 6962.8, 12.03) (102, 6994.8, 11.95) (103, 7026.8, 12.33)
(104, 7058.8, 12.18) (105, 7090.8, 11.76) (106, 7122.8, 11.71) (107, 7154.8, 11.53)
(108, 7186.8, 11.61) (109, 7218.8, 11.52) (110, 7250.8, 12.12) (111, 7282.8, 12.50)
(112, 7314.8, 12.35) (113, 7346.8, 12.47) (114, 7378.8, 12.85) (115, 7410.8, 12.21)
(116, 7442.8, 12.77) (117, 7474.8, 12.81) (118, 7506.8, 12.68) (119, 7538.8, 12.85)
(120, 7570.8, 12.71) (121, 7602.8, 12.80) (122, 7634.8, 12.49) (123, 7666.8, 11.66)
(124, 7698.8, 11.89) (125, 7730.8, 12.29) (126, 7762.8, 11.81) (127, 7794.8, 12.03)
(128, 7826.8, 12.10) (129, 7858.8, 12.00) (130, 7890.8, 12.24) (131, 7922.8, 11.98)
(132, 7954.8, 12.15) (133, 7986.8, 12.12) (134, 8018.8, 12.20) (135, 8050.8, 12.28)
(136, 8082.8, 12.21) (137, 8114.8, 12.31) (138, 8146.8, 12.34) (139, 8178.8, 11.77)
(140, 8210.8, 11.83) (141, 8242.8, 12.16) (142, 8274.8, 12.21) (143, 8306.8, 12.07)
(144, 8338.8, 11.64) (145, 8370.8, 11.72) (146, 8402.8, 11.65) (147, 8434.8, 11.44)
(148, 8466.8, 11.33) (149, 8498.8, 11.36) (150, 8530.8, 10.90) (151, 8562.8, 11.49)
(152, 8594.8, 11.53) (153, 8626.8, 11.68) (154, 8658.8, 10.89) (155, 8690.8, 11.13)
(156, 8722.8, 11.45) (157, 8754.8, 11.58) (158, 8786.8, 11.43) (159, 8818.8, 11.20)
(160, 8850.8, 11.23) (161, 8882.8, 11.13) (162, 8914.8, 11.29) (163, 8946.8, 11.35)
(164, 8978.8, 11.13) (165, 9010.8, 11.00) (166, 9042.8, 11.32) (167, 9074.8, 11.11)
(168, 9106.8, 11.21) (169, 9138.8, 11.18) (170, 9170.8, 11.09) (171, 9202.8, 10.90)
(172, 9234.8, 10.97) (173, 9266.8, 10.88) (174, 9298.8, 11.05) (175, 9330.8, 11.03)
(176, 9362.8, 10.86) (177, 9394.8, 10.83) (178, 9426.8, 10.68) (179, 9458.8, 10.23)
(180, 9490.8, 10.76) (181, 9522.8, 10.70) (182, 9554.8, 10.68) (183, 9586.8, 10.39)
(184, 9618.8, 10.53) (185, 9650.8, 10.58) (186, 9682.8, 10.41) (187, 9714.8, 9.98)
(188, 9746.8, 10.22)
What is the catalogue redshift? 0.000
